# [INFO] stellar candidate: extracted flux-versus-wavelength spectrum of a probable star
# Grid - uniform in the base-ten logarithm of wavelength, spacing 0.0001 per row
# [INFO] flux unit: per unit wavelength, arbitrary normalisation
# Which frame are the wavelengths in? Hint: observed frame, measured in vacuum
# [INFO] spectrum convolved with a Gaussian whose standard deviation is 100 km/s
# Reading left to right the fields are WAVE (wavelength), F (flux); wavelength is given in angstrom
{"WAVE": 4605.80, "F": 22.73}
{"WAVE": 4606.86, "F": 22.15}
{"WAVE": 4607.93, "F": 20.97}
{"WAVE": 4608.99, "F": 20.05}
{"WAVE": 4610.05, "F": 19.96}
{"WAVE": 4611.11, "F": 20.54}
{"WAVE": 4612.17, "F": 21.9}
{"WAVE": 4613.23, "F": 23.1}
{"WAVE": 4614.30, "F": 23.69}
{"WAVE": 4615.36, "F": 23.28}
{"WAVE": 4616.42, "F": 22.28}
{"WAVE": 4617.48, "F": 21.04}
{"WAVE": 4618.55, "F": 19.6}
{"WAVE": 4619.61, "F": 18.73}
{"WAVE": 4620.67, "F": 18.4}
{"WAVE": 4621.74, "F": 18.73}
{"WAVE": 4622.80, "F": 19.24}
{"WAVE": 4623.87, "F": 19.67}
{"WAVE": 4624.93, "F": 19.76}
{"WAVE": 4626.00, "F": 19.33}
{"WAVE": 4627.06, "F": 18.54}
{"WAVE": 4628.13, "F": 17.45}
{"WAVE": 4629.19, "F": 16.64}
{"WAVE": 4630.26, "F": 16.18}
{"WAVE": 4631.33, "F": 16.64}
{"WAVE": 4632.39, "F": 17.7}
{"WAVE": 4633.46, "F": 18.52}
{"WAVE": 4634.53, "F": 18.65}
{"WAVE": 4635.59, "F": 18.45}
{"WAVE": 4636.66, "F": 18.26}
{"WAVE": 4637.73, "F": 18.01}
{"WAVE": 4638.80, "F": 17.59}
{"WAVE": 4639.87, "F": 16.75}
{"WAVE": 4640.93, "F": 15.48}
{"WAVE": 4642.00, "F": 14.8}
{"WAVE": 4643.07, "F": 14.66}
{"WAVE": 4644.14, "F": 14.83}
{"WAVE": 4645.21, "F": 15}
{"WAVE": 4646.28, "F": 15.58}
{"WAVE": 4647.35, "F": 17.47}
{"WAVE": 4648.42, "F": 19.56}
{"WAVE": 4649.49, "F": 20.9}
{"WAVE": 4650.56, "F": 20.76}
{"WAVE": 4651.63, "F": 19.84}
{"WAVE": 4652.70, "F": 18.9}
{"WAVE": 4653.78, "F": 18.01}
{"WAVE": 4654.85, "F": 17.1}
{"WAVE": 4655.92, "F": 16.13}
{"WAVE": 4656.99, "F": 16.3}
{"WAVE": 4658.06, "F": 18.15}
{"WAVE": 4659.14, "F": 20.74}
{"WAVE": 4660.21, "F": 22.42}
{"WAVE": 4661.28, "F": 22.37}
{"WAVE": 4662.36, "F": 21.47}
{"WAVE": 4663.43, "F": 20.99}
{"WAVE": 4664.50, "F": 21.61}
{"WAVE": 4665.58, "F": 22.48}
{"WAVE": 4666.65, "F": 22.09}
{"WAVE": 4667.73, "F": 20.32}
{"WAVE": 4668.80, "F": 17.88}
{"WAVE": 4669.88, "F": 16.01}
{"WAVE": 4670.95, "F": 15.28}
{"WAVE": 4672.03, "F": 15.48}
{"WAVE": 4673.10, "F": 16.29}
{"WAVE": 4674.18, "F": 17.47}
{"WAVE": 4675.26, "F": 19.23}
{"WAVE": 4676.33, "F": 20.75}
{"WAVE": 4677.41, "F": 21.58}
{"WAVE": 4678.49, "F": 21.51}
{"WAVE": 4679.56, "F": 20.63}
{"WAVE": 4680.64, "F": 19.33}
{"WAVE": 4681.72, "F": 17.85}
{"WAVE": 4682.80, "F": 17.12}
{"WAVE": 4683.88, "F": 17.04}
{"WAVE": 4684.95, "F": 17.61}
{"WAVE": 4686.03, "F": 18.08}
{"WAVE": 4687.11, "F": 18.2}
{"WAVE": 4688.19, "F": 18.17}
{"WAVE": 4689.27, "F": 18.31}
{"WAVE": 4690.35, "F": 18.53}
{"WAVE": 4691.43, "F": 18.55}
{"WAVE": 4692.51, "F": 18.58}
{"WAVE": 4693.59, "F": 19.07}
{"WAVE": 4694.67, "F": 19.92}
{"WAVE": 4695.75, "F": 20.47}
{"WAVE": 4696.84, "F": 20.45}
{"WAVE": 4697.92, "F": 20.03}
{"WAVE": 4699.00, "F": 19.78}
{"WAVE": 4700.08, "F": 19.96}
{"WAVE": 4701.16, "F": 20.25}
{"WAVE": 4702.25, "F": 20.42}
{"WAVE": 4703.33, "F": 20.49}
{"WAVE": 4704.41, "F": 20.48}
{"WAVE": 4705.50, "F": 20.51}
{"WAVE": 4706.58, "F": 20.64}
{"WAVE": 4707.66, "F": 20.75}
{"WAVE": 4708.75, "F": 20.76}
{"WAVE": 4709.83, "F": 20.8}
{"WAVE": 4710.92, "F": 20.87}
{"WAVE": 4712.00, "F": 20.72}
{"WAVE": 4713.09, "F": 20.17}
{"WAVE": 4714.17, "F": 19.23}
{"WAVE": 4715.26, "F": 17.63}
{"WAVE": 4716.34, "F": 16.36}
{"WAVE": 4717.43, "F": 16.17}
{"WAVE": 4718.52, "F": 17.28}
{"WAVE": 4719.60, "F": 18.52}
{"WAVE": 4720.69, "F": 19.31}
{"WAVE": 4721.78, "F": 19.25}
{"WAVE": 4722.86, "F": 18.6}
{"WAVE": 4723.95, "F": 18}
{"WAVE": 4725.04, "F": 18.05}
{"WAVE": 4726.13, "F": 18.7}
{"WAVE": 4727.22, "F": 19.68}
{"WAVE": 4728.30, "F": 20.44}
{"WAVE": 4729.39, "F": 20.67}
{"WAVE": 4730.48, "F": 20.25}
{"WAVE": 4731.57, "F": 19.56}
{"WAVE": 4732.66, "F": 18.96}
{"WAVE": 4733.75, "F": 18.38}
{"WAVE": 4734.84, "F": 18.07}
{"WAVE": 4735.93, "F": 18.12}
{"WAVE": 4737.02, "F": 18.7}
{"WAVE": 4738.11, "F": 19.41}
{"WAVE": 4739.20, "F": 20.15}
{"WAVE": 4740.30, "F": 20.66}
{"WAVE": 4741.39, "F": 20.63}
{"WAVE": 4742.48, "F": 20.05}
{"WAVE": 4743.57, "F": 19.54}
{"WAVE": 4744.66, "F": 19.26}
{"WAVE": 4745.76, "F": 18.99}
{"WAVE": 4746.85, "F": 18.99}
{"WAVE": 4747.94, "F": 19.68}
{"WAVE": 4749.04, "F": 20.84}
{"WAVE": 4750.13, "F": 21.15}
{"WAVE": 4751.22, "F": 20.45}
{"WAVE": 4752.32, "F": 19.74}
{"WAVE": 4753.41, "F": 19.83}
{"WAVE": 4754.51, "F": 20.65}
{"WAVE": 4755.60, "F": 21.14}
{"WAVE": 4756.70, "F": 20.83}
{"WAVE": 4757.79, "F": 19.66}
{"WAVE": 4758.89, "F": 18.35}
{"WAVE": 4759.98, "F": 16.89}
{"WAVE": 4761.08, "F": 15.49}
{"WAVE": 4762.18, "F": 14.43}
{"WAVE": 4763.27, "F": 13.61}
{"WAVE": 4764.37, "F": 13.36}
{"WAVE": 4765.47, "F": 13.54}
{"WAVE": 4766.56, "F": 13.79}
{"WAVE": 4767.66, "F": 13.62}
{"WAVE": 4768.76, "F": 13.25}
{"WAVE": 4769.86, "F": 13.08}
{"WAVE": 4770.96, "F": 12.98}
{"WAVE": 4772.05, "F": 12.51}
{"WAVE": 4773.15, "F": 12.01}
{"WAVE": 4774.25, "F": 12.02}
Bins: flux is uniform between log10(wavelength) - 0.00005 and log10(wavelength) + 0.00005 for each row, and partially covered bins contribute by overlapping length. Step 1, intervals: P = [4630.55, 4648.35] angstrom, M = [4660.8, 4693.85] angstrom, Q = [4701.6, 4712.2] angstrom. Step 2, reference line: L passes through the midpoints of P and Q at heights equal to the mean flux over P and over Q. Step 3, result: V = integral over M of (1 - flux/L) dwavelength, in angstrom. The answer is -0.2 angstrom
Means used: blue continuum 16.8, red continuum 20.6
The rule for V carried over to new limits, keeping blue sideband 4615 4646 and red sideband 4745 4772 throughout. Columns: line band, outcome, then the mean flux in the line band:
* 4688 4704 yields -1.80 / 19.6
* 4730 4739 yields -0.84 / 19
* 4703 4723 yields -2.19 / 19.4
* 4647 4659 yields -0.45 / 18.5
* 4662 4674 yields -0.82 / 19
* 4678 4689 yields -0.53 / 18.5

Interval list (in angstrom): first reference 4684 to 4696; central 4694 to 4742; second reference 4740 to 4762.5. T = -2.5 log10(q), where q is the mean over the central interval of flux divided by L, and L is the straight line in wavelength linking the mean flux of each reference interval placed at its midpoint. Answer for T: -0.03 mag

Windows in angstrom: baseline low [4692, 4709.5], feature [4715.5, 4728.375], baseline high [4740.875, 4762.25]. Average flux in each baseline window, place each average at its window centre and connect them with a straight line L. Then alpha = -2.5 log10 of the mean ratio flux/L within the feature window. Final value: 0.09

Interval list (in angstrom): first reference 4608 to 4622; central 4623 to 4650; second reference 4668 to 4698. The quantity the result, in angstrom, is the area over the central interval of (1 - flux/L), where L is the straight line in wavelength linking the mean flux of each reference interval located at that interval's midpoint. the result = 3.6 angstrom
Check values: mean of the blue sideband 20.9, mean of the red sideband 18.5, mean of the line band 17.5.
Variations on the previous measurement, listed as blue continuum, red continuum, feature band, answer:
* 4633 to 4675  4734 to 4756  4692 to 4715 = -1.31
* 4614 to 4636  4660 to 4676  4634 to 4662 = 1.88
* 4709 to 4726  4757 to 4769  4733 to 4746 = -1.73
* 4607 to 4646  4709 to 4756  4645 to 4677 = 0.03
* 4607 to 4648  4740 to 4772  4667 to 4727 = -2.94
